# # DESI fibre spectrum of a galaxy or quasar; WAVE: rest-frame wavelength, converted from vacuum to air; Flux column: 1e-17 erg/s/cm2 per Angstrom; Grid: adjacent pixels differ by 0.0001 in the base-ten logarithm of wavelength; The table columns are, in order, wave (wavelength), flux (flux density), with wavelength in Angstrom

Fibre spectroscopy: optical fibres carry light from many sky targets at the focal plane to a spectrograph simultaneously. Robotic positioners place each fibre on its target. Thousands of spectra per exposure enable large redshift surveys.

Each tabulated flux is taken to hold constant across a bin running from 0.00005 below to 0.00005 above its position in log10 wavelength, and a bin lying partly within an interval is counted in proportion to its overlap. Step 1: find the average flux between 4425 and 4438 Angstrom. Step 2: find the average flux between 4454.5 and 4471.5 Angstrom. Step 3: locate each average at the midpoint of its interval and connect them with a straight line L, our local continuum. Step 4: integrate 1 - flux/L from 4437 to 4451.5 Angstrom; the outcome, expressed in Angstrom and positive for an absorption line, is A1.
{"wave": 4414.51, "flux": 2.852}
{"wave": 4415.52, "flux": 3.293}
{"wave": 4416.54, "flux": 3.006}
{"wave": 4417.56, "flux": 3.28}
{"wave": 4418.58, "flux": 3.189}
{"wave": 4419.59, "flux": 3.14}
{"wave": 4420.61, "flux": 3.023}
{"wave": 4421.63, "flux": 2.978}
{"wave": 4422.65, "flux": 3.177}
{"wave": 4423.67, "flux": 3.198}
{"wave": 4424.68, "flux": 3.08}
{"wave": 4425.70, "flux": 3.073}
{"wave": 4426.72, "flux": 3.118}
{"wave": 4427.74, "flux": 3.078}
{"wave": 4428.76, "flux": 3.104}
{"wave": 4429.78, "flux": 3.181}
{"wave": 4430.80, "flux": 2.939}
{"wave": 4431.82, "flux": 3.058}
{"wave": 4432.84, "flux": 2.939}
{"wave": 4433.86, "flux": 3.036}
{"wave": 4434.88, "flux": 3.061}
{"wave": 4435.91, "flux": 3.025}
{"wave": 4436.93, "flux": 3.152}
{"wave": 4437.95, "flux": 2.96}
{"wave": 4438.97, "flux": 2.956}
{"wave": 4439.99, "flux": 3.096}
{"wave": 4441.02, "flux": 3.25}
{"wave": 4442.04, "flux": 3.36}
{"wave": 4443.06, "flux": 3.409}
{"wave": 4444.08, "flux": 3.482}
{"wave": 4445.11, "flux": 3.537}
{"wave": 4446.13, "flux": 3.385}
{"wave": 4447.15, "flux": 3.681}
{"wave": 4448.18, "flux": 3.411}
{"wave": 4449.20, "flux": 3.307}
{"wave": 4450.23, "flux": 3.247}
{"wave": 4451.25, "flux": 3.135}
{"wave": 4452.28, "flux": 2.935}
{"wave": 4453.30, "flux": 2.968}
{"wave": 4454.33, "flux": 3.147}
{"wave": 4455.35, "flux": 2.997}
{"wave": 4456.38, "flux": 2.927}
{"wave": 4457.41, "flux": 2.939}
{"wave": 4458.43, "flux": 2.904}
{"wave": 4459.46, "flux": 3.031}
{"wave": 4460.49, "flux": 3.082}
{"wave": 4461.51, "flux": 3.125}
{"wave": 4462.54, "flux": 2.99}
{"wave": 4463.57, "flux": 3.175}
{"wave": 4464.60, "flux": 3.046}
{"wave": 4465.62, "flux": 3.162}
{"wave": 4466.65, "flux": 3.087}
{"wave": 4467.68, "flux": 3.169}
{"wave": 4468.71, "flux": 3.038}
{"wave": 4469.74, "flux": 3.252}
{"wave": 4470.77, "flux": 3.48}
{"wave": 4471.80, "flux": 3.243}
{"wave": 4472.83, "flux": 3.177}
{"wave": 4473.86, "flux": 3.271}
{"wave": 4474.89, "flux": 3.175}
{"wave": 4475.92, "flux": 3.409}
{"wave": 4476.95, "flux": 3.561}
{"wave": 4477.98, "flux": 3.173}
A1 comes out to -1.1 Angstrom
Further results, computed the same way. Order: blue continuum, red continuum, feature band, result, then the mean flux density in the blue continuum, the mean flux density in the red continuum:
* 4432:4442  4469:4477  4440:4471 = 0.0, 3.07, 3.3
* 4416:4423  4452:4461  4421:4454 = -1.2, 3.11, 2.99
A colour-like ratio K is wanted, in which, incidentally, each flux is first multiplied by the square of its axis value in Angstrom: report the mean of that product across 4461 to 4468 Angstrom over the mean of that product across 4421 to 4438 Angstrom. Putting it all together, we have 1.0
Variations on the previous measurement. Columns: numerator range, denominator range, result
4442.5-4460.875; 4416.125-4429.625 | 1.04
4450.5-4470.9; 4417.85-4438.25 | 1.01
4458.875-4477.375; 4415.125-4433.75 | 1.05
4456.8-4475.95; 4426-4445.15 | 1.02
